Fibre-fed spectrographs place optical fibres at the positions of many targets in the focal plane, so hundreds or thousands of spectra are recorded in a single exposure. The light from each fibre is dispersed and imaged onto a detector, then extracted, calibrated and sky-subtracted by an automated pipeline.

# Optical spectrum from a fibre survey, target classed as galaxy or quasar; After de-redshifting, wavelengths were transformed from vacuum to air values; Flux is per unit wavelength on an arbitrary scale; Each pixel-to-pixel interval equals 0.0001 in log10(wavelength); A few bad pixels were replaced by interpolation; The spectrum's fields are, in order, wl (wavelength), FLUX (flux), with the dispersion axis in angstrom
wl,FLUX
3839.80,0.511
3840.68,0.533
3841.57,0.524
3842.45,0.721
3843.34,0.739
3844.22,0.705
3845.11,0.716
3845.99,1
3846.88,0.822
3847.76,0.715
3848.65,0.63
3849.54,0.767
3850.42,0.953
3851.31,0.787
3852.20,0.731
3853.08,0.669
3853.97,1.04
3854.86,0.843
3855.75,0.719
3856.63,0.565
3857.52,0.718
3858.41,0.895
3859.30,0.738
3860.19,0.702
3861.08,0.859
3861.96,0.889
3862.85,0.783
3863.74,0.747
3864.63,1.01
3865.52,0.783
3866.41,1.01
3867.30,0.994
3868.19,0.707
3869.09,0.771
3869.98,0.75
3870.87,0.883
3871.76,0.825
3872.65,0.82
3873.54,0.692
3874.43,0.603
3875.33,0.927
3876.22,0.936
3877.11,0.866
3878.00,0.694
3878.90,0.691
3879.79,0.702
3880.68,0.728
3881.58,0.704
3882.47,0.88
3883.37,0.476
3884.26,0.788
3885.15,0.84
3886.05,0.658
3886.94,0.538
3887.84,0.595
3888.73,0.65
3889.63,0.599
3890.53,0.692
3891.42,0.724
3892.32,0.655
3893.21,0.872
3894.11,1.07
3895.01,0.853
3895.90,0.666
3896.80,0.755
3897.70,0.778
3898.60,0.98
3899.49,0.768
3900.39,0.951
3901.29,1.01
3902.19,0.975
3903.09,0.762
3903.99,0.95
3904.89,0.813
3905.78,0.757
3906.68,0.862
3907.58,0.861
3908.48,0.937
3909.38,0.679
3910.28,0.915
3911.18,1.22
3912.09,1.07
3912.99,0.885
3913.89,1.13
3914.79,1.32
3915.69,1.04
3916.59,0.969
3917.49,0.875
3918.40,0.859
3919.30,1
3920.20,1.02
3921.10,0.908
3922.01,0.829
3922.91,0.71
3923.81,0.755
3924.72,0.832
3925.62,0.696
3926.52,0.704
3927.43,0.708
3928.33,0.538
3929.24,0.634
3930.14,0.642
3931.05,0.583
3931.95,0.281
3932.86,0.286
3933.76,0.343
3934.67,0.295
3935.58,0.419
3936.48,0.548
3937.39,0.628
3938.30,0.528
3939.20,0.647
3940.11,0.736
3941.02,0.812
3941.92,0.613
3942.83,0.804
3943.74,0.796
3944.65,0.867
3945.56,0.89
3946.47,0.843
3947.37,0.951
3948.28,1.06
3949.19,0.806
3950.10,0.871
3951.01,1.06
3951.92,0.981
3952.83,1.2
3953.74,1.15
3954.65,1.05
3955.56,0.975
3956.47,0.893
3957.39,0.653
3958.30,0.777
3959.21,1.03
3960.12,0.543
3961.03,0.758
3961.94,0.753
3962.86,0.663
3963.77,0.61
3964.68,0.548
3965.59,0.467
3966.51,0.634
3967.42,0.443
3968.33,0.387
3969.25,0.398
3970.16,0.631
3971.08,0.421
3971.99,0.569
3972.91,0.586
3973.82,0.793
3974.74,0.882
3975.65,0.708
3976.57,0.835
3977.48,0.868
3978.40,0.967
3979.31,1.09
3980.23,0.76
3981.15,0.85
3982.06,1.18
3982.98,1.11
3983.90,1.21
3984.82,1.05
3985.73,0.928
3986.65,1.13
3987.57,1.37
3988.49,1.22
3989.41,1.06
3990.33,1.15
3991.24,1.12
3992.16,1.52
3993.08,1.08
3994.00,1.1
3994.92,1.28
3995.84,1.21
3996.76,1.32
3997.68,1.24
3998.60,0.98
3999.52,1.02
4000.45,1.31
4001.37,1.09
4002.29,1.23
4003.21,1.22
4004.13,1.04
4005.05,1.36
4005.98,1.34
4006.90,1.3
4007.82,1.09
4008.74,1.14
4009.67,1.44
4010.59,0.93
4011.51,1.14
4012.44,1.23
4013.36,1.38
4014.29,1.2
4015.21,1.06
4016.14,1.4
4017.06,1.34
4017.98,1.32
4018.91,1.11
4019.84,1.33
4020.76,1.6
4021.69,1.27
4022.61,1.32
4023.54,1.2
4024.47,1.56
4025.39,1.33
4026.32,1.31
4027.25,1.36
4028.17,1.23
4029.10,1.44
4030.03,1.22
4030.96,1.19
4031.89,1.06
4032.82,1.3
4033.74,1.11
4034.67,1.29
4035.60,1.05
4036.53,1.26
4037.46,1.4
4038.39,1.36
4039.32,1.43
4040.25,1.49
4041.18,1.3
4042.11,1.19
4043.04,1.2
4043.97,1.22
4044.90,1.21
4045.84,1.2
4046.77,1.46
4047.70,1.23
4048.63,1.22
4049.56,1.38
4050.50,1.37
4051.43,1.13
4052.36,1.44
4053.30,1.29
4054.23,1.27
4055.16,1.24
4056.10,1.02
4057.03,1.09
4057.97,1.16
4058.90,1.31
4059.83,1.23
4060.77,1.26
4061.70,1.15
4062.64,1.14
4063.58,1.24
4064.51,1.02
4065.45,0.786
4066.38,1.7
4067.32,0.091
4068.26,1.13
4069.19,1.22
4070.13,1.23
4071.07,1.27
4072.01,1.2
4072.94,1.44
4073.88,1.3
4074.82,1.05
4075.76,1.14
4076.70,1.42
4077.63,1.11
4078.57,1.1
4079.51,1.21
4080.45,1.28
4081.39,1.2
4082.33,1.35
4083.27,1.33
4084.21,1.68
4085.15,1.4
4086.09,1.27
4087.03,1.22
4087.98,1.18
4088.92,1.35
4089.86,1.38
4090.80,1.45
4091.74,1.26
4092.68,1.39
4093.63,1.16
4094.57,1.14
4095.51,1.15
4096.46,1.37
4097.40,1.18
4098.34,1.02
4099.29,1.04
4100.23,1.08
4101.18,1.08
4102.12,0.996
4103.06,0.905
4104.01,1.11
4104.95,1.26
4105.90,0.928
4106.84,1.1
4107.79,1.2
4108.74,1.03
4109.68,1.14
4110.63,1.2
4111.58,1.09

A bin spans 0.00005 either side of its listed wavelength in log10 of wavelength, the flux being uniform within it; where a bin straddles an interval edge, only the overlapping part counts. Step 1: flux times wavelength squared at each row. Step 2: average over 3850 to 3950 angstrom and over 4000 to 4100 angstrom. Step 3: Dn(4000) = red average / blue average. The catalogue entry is 1.71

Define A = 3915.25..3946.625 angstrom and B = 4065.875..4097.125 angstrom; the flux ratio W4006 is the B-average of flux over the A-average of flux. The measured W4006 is 1.78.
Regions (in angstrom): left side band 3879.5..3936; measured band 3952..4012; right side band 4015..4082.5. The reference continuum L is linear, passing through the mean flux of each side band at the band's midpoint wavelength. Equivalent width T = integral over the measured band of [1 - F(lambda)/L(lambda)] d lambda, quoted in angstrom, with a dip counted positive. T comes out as 3.59 angstrom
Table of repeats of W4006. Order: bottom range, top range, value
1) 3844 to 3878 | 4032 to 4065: 1.55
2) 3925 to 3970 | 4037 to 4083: 1.74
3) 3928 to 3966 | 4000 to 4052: 1.74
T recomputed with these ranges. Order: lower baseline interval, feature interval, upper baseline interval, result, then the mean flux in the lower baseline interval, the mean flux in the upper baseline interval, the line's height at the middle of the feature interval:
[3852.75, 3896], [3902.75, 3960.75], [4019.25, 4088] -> 7.1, 0.773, 1.25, 0.925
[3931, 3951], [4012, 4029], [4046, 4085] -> -4.8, 0.675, 1.22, 1.02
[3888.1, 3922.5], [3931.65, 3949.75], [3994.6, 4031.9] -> 6.2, 0.884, 1.25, 1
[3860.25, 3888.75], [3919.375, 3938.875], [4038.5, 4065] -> 6.3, 0.776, 1.25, 0.921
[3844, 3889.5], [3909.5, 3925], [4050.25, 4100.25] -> -1.3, 0.774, 1.22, 0.881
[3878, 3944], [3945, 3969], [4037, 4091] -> 2.6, 0.764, 1.24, 0.908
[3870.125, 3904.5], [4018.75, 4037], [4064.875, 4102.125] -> -3.2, 0.778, 1.21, 1.09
